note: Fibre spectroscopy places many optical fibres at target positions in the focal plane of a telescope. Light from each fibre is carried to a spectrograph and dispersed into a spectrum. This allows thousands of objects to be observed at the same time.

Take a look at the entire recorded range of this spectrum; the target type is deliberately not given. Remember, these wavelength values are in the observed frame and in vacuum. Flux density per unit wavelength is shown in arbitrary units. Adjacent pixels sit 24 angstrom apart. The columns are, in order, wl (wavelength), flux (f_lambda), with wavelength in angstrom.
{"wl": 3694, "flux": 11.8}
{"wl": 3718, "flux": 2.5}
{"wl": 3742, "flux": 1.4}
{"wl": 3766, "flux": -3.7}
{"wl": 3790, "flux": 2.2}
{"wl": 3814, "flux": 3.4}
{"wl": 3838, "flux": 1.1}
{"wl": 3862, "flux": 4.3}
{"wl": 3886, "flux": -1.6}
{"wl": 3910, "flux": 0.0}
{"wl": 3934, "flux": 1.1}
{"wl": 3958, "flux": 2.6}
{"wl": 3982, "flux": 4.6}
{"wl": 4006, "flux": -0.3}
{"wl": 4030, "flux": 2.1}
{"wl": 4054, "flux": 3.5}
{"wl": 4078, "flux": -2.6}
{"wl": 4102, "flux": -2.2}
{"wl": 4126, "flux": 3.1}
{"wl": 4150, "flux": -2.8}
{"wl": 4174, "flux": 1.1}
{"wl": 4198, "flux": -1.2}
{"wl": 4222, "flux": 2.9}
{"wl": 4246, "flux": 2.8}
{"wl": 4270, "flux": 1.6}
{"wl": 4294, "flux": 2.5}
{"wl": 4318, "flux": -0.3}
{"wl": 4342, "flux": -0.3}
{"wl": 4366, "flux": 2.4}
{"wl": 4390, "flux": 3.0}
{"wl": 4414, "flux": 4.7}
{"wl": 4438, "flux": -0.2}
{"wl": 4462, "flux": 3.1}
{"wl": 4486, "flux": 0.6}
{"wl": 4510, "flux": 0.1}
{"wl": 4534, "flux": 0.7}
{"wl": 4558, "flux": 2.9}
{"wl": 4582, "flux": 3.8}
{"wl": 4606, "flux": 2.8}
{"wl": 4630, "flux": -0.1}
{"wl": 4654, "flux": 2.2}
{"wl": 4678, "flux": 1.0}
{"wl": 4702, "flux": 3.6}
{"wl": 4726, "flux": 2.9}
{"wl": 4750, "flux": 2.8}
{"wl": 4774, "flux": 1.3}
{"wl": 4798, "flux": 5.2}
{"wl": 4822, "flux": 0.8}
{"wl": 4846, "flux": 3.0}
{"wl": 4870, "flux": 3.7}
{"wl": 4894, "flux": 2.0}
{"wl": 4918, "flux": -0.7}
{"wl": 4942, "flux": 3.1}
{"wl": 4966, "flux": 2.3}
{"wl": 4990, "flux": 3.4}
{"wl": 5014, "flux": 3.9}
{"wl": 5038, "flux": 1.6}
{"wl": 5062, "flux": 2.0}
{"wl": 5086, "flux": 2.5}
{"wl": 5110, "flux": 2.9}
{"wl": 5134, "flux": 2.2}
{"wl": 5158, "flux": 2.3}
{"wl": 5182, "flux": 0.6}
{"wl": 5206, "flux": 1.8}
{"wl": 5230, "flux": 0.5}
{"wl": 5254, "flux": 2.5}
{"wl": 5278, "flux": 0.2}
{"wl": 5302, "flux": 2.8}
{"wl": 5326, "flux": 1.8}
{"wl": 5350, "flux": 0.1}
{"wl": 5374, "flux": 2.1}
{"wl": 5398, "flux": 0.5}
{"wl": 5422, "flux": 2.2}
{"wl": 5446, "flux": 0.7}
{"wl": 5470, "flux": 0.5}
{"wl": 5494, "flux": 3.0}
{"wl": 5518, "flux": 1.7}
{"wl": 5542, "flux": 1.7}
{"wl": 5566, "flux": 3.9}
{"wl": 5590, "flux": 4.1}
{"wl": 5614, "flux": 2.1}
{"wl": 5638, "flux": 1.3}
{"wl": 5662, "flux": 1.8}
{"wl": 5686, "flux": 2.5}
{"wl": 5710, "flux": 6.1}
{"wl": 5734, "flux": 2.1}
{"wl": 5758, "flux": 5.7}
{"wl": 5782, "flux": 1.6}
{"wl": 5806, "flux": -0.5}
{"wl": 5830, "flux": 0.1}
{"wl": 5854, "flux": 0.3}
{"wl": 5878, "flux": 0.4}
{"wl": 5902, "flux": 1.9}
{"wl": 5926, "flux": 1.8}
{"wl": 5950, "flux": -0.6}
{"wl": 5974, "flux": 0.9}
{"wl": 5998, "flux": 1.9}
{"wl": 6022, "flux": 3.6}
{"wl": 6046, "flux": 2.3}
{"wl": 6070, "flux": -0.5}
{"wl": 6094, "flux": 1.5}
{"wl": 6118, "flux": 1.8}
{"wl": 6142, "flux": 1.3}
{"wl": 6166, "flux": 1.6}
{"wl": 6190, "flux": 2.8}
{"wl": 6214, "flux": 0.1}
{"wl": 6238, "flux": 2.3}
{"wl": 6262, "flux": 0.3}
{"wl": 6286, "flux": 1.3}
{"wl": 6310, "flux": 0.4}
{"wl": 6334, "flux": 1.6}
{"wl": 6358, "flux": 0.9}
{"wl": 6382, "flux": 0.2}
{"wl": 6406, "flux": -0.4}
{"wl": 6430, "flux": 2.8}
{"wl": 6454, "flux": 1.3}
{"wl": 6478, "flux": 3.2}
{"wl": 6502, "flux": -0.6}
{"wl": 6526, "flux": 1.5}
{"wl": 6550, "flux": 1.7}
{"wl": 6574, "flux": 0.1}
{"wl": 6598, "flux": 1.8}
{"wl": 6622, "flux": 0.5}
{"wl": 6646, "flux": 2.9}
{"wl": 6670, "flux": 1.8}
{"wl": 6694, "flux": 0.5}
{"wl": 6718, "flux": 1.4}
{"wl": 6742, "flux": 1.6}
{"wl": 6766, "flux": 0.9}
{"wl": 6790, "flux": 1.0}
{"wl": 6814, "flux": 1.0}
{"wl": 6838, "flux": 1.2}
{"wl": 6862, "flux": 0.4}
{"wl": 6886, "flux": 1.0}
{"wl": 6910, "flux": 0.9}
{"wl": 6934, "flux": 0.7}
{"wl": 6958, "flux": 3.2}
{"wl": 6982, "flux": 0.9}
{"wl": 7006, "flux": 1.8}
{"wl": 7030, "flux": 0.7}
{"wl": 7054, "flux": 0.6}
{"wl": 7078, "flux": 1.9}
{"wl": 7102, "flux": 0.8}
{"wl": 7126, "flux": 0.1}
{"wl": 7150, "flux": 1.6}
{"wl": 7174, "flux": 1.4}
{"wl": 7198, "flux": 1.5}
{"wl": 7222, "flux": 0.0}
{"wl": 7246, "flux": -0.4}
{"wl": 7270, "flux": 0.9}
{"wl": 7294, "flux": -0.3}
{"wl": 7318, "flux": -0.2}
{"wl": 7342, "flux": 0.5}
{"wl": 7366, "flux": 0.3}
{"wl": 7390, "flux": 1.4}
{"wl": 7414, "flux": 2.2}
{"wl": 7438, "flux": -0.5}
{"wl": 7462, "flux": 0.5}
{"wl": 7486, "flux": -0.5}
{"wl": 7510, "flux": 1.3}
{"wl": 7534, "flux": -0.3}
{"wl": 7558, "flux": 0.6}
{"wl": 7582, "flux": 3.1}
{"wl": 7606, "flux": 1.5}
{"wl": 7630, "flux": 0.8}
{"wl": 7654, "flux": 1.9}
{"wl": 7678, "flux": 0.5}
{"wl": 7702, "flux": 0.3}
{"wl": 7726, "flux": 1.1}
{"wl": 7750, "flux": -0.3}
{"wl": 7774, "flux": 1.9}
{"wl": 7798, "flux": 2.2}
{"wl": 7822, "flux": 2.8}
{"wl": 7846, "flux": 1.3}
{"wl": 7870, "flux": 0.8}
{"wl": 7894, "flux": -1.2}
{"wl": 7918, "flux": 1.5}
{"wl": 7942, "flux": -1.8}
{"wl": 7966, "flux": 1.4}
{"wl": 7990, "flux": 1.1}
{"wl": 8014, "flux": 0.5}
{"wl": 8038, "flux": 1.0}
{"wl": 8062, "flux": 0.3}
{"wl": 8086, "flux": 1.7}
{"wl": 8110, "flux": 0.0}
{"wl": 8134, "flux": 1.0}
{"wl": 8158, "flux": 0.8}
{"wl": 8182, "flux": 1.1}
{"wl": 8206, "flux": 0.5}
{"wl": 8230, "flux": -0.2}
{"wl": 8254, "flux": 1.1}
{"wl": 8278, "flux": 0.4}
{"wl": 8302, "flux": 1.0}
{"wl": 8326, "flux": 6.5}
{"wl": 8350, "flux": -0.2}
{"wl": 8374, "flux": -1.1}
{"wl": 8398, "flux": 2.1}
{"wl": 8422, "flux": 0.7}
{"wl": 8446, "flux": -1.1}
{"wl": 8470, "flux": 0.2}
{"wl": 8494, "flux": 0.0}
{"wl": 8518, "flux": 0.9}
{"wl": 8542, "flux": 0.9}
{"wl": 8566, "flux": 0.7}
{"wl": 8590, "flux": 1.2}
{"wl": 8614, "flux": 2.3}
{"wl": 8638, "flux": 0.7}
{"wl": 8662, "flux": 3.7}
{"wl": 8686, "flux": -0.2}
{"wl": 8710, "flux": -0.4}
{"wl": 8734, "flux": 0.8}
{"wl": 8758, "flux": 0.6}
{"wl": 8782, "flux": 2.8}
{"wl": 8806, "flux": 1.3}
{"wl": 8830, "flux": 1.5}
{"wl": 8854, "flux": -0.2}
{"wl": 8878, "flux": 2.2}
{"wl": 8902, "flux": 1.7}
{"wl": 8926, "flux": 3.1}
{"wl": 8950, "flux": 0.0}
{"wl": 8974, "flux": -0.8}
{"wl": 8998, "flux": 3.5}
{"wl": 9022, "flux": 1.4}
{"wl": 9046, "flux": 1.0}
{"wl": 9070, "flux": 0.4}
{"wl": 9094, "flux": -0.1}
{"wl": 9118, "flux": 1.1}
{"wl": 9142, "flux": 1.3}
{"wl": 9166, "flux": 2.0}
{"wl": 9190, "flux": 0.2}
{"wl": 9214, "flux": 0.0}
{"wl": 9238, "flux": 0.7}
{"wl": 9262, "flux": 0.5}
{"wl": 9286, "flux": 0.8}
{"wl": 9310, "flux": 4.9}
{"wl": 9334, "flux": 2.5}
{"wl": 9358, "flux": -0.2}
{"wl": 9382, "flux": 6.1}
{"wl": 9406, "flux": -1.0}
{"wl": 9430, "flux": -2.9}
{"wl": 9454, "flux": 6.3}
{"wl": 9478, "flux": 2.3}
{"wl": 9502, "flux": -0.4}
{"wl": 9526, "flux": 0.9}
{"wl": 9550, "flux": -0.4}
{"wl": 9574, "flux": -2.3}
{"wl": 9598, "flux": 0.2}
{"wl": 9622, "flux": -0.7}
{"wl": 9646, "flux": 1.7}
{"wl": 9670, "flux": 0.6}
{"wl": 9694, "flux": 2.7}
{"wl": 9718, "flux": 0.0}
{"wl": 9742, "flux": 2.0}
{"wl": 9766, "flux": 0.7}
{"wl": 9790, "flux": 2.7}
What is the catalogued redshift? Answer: 1.23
